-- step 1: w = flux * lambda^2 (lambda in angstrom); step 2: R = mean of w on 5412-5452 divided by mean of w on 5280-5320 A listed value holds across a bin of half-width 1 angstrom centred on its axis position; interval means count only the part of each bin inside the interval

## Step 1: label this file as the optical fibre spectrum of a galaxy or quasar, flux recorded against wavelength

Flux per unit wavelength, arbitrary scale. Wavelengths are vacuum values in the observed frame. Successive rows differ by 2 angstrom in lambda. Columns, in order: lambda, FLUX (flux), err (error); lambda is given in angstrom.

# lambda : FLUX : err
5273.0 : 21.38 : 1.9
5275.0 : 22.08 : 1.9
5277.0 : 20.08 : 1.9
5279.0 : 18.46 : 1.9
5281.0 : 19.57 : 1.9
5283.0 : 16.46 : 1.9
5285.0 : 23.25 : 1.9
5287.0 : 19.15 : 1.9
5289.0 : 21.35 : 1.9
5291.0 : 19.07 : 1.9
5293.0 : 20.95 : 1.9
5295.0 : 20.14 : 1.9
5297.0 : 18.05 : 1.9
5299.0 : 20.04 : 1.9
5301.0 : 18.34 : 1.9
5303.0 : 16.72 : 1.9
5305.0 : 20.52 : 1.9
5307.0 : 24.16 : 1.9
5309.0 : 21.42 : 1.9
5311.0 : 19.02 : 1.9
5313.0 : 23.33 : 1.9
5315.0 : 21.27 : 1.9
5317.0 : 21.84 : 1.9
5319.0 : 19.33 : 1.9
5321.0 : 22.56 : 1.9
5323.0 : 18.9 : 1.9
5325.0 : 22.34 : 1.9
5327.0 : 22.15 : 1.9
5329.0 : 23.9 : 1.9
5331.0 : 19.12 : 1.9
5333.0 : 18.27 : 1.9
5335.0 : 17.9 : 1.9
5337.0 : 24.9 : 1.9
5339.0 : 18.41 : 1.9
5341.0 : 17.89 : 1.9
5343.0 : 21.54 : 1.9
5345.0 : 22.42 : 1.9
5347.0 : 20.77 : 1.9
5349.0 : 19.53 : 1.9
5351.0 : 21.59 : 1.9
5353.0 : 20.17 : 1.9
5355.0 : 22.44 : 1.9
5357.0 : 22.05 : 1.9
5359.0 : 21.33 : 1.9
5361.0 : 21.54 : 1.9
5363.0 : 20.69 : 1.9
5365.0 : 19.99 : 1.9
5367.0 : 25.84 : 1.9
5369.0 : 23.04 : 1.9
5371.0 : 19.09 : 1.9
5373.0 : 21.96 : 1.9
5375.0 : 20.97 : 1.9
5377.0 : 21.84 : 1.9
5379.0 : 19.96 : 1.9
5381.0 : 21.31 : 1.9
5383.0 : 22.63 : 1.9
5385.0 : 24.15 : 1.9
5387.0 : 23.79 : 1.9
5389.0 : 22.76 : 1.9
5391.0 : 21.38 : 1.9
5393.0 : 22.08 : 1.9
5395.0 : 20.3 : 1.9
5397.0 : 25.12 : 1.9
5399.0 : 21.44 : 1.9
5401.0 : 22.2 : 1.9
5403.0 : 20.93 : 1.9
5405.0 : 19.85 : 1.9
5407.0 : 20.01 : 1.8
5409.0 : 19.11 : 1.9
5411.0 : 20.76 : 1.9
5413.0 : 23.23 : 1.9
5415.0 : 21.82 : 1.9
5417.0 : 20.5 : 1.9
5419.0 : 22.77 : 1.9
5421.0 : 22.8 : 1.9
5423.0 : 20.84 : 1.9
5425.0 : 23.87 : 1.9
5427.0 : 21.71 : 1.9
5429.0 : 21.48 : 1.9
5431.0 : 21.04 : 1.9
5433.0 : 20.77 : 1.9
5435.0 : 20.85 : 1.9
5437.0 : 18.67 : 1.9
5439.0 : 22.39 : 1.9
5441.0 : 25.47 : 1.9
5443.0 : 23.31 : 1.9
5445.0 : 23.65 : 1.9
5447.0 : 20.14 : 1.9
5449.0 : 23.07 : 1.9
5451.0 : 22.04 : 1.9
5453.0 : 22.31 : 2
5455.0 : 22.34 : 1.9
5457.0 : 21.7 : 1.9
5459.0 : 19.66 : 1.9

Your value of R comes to 1.15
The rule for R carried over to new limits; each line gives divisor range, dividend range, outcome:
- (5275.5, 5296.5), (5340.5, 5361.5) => 1.09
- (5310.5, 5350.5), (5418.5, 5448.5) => 1.10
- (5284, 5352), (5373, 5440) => 1.09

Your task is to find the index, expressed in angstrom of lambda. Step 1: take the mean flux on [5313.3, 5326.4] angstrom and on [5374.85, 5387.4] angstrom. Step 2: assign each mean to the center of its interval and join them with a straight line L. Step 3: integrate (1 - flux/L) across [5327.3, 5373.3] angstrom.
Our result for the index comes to 1.2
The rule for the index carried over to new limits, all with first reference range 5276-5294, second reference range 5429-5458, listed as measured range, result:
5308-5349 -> -0.9 angstrom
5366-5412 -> -1.2 angstrom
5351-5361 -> -0.4 angstrom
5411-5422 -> -0.3 angstrom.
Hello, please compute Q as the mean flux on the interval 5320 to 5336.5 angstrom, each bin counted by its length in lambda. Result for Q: 20.8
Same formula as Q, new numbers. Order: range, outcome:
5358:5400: 22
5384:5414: 21.8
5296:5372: 20.9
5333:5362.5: 20.8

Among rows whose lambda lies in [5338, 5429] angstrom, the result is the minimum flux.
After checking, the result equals 17.89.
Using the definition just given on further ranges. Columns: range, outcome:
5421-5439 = 18.67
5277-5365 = 16.46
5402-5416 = 19.11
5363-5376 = 19.09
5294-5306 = 16.72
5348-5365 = 19.53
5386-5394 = 21.38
